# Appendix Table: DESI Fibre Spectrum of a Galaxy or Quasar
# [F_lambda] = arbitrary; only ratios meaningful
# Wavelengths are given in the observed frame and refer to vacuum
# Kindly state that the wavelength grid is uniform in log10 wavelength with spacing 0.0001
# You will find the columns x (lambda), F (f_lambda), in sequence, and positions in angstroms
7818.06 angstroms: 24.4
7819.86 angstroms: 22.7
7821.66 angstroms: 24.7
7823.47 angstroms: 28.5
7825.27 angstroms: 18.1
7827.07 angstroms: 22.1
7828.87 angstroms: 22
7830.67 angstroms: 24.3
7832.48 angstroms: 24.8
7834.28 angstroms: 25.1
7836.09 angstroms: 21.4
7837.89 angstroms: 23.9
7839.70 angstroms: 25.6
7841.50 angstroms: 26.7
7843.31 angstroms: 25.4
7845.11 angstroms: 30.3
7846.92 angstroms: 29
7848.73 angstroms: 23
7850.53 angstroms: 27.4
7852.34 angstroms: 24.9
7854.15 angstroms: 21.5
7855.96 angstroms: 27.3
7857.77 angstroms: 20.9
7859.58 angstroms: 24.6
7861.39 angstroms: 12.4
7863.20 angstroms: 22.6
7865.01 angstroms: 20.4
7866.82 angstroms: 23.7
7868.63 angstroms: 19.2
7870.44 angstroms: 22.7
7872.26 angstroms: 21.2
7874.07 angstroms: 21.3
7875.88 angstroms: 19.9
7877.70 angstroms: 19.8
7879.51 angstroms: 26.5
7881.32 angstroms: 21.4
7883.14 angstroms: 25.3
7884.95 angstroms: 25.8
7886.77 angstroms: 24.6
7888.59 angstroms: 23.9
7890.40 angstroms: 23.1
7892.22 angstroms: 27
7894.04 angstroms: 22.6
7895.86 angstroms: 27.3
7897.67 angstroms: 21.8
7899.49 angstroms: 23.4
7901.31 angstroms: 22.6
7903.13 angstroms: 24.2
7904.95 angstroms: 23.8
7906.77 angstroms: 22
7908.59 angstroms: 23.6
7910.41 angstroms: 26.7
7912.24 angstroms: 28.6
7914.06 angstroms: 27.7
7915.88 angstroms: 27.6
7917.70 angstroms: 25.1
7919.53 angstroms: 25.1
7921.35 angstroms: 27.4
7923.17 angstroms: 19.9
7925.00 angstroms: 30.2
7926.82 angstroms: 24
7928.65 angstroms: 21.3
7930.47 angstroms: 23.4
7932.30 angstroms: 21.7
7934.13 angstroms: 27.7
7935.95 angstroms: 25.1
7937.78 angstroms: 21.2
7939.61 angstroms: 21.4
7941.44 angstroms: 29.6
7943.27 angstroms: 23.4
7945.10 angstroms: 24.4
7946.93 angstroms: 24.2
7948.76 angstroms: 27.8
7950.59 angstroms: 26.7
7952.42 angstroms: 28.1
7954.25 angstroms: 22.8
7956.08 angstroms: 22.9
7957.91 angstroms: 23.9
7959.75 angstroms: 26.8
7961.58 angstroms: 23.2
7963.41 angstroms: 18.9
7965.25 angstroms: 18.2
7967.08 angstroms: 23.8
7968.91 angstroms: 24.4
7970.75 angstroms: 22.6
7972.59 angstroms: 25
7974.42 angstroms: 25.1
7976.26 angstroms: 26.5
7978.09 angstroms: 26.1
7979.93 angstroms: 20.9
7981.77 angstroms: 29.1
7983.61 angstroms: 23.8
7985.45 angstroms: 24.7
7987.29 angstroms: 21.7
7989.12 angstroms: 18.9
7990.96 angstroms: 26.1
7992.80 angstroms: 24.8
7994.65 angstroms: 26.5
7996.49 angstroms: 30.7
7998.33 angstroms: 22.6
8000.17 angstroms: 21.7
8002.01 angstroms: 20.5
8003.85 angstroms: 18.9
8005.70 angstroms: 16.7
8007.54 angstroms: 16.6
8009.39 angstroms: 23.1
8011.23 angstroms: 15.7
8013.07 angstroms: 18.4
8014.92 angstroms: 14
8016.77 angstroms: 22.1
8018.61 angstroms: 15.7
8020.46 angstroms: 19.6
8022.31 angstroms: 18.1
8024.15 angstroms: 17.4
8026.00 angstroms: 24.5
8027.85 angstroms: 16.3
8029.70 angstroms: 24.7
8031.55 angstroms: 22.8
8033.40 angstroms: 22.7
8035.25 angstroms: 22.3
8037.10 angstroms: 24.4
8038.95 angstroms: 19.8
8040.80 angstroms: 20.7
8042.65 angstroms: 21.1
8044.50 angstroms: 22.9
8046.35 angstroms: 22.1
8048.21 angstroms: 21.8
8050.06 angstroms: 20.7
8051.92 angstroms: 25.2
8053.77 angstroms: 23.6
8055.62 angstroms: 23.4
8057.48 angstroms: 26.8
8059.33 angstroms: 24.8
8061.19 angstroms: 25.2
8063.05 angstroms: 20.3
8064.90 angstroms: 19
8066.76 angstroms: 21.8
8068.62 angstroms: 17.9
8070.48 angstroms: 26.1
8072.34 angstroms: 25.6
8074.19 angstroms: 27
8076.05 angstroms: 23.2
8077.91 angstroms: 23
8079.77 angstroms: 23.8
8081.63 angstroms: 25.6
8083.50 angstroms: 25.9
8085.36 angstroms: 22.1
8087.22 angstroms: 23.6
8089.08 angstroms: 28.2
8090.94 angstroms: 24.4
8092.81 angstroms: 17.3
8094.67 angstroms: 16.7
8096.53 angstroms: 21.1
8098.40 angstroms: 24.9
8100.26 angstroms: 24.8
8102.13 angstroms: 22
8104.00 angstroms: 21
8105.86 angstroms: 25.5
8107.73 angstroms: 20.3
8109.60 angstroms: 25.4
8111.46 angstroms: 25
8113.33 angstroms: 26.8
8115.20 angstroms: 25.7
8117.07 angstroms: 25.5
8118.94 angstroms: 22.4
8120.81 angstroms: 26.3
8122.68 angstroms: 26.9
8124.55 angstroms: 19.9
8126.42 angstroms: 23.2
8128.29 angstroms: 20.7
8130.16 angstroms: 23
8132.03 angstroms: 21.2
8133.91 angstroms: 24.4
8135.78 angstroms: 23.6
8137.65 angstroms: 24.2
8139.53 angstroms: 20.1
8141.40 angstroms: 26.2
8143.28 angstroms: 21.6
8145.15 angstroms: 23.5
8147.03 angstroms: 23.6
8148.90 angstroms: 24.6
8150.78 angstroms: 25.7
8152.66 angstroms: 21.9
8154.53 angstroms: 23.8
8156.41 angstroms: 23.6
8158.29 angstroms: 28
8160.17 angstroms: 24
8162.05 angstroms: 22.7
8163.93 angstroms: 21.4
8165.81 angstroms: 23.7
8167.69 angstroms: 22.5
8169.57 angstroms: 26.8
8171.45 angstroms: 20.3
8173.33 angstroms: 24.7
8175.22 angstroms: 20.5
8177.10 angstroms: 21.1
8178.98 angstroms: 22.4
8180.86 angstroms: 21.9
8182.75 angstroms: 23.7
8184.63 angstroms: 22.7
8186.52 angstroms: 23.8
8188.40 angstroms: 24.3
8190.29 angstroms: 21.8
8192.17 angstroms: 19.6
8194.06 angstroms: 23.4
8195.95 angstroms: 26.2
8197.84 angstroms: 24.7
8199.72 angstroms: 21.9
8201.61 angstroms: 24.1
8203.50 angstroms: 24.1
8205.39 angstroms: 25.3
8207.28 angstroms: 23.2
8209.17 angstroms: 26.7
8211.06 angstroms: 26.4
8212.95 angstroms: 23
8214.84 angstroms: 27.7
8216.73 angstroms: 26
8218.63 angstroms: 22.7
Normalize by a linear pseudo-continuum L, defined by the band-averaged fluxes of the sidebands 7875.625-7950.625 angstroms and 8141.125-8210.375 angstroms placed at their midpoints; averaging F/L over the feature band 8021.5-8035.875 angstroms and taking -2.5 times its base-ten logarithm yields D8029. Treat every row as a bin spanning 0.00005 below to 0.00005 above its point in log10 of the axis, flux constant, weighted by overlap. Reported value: 0.14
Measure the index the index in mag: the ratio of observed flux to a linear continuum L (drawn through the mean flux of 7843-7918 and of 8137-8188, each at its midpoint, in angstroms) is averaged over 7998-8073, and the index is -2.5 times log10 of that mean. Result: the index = 0.12 mag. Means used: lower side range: 23.8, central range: 21.1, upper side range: 23.3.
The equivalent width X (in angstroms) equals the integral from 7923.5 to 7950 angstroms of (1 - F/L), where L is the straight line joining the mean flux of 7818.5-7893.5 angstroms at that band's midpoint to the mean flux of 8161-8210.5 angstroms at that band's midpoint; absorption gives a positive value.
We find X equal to -1.3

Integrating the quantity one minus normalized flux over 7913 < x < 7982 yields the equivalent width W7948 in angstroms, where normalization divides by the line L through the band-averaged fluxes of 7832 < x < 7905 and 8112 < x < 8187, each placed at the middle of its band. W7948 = -2.8 angstroms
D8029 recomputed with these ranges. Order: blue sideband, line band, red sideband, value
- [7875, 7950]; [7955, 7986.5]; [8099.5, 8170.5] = 0.02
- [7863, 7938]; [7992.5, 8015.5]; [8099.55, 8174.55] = 0.15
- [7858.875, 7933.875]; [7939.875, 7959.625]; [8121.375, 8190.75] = -0.08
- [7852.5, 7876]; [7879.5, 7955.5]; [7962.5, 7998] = -0.09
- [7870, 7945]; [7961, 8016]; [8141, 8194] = 0.07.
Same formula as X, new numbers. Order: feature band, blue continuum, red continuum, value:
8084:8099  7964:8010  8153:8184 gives 0.53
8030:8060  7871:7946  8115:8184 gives 1.12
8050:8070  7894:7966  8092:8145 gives 0.63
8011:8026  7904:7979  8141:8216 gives 3.80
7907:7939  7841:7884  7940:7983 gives -1.33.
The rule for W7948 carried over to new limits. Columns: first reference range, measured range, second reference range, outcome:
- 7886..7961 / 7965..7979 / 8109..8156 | 0.16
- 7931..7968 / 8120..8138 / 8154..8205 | 0.12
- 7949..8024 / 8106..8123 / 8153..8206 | -1.40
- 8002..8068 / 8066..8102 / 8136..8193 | -2.51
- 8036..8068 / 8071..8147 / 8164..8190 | -2.93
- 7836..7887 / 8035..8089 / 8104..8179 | 0.75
